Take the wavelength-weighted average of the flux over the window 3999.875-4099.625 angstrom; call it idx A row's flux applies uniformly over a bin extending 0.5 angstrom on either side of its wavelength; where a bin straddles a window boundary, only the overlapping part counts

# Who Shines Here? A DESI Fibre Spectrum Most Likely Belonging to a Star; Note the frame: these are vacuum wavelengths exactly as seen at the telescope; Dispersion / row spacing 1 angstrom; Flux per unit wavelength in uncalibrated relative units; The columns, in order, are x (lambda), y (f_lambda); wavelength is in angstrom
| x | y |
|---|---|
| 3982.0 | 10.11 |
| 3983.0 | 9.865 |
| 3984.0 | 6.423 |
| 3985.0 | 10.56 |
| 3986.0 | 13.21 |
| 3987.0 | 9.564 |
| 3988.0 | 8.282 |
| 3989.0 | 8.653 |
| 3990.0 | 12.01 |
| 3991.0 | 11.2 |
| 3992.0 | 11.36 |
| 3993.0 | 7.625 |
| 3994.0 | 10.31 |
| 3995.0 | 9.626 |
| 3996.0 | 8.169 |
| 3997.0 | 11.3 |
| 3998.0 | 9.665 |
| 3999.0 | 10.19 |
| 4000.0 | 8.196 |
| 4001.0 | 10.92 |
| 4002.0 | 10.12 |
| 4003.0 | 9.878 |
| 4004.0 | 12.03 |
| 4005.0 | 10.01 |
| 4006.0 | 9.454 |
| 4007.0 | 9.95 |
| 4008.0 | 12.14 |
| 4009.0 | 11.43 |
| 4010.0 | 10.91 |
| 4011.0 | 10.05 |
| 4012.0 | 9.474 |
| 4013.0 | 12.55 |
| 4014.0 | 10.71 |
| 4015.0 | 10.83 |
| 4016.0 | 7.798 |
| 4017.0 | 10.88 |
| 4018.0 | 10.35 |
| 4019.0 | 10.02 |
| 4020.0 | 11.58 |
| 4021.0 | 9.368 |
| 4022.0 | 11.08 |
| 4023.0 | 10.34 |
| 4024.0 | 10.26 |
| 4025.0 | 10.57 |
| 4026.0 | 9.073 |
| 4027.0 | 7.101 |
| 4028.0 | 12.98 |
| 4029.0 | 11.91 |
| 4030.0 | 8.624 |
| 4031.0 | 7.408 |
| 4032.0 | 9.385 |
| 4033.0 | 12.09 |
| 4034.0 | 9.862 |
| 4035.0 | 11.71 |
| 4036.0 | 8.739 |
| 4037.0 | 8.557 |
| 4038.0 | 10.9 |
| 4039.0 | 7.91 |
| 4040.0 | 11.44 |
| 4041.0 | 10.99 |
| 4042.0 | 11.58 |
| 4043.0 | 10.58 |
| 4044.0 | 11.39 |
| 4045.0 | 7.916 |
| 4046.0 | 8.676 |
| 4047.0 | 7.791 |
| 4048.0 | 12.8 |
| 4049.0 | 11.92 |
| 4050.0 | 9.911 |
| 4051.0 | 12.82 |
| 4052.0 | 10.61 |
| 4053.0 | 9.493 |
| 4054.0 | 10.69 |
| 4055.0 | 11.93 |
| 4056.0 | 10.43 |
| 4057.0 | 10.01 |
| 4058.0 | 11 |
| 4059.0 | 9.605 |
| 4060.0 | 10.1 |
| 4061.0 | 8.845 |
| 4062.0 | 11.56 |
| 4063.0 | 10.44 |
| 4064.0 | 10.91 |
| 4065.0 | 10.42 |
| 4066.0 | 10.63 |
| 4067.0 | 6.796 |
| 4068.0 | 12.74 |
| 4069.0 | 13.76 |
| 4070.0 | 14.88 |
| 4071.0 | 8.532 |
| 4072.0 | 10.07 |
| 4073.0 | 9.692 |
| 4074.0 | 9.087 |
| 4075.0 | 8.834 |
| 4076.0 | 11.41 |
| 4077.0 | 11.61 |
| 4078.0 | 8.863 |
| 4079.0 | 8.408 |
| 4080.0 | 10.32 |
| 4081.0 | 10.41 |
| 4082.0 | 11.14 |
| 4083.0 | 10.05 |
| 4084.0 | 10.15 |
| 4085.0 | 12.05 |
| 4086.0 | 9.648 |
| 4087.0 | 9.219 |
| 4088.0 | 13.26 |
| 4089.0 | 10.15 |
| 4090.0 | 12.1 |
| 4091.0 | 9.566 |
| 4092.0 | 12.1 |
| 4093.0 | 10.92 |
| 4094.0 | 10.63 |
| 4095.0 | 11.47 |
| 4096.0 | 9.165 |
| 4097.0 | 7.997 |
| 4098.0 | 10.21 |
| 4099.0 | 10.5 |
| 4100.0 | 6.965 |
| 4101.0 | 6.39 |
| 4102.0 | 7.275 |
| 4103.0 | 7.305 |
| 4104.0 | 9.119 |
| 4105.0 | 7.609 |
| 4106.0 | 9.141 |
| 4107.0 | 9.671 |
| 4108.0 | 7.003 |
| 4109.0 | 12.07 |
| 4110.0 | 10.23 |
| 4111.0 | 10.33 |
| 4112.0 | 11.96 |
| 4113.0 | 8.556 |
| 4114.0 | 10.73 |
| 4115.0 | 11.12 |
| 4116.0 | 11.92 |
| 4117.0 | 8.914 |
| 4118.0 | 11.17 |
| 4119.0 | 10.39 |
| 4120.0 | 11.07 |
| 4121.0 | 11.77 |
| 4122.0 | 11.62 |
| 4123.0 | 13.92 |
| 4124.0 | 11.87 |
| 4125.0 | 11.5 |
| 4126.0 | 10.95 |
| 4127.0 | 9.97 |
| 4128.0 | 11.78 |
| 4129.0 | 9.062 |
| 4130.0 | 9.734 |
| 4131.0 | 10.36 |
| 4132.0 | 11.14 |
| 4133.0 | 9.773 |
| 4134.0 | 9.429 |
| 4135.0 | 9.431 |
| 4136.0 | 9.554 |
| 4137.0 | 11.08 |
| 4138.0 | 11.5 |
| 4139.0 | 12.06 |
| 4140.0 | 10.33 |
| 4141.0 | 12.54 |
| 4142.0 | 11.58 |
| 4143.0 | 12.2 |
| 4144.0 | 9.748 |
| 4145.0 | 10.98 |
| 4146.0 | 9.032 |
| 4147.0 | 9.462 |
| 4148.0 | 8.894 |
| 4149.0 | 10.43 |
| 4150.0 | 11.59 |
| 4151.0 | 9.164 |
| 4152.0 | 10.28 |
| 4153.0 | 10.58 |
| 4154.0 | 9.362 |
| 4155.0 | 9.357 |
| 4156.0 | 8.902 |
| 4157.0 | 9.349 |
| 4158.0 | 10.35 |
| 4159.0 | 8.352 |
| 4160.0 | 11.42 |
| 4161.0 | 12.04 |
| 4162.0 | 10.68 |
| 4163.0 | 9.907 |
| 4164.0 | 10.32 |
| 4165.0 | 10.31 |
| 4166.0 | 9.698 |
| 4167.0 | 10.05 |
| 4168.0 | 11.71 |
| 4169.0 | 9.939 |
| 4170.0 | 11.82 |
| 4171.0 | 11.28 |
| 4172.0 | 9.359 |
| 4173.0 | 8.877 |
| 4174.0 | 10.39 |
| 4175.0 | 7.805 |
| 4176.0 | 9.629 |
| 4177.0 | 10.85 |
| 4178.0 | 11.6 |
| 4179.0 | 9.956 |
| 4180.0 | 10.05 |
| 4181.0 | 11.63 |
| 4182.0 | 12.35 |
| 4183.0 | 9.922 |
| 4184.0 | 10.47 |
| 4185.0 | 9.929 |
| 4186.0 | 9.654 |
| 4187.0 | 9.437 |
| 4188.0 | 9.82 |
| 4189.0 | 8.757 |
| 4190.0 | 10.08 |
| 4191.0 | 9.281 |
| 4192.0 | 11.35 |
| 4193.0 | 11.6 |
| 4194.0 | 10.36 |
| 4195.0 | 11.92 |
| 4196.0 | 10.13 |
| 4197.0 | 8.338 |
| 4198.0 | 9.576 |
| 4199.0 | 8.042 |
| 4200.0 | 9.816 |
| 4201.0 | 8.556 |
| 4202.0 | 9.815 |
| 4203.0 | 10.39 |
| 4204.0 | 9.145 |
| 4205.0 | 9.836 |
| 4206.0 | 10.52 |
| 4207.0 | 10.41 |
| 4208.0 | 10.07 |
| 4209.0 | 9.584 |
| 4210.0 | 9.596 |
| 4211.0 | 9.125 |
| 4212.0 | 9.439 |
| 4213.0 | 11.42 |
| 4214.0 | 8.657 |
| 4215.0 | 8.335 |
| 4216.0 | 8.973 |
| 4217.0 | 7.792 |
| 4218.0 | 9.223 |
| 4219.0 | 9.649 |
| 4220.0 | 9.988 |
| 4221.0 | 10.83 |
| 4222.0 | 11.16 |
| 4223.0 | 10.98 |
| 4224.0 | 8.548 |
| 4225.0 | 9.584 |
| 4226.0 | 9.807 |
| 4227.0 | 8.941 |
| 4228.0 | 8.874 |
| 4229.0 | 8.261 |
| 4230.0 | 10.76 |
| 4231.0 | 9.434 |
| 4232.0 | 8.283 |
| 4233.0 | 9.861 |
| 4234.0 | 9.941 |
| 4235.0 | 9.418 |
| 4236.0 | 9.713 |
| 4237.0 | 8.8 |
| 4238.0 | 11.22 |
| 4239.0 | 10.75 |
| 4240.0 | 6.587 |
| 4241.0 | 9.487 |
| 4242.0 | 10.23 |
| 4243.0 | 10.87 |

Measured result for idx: 10.4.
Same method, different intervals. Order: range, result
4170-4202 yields 10.1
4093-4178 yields 10.2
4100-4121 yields 9.59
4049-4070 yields 10.8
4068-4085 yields 10.6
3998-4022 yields 10.4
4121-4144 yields 11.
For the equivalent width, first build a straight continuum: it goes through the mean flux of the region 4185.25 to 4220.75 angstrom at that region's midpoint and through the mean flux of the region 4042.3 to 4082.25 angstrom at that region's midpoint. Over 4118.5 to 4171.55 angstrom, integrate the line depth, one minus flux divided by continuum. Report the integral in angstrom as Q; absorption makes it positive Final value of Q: -3.00 angstrom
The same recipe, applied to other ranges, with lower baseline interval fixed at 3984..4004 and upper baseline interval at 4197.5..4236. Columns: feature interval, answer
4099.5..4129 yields -0.93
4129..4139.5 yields -0.68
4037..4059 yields -1.24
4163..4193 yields -1.90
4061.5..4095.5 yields -2.81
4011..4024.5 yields -0.59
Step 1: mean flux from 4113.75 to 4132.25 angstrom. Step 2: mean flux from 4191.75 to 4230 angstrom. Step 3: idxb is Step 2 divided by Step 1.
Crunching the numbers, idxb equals 0.88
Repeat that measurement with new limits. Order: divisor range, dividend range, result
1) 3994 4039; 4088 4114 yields 0.95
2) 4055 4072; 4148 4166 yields 0.94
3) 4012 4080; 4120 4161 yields 1.02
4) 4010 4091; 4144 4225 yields 0.96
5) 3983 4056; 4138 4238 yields 0.98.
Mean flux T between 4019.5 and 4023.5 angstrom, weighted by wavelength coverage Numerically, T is 10.6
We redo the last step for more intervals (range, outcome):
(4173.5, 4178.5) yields 10.1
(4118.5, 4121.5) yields 11.1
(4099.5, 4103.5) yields 6.98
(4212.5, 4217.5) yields 9.04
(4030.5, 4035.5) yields 10.1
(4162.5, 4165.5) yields 10.2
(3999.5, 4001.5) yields 9.56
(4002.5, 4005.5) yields 10.6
